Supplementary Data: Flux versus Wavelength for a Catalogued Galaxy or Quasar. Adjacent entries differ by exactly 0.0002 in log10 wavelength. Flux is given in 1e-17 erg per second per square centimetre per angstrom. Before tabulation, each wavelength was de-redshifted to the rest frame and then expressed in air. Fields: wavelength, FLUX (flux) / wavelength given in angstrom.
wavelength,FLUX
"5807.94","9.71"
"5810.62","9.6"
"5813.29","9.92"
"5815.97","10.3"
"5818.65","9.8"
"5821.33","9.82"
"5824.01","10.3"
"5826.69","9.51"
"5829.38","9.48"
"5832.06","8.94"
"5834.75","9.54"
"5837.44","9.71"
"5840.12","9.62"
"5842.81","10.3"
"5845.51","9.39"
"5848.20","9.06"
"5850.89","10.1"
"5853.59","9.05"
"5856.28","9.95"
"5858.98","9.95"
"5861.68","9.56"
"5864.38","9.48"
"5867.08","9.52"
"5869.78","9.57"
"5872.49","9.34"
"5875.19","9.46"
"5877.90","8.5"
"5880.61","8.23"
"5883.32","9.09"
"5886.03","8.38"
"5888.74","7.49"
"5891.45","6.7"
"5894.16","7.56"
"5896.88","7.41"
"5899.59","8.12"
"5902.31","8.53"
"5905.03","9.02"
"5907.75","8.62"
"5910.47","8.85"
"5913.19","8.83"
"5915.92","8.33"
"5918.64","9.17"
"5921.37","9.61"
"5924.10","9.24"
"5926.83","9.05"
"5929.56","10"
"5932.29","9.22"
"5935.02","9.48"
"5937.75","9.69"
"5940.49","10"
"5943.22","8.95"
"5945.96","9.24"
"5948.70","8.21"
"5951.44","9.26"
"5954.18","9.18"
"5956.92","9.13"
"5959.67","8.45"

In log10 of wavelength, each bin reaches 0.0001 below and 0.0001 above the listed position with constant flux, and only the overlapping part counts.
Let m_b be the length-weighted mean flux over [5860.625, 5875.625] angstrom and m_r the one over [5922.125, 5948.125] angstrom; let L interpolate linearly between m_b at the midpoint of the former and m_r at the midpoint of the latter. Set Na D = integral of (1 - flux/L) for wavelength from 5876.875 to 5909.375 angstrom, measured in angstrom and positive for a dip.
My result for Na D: 4.5 angstrom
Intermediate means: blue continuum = 9.49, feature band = 8.14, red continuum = 9.4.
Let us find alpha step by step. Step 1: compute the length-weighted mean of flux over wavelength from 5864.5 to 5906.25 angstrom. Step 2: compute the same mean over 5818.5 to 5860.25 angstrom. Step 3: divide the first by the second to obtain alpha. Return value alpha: 0.88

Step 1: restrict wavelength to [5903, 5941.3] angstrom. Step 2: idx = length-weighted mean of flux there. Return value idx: 9.2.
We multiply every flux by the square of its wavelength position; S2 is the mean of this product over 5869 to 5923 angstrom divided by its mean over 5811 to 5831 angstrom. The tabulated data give 0.89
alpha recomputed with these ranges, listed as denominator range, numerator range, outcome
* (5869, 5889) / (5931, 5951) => 1.05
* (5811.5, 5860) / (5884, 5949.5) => 0.90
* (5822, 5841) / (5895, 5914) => 0.88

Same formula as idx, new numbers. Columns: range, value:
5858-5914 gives 8.67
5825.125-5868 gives 9.58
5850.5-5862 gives 9.7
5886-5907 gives 7.89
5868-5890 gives 8.78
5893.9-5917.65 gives 8.41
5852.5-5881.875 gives 9.33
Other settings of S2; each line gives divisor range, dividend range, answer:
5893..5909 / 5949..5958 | 1.12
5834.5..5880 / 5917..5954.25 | 1.00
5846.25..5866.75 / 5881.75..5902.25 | 0.83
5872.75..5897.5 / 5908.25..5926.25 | 1.11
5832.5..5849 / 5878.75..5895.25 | 0.84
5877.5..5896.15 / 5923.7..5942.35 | 1.22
